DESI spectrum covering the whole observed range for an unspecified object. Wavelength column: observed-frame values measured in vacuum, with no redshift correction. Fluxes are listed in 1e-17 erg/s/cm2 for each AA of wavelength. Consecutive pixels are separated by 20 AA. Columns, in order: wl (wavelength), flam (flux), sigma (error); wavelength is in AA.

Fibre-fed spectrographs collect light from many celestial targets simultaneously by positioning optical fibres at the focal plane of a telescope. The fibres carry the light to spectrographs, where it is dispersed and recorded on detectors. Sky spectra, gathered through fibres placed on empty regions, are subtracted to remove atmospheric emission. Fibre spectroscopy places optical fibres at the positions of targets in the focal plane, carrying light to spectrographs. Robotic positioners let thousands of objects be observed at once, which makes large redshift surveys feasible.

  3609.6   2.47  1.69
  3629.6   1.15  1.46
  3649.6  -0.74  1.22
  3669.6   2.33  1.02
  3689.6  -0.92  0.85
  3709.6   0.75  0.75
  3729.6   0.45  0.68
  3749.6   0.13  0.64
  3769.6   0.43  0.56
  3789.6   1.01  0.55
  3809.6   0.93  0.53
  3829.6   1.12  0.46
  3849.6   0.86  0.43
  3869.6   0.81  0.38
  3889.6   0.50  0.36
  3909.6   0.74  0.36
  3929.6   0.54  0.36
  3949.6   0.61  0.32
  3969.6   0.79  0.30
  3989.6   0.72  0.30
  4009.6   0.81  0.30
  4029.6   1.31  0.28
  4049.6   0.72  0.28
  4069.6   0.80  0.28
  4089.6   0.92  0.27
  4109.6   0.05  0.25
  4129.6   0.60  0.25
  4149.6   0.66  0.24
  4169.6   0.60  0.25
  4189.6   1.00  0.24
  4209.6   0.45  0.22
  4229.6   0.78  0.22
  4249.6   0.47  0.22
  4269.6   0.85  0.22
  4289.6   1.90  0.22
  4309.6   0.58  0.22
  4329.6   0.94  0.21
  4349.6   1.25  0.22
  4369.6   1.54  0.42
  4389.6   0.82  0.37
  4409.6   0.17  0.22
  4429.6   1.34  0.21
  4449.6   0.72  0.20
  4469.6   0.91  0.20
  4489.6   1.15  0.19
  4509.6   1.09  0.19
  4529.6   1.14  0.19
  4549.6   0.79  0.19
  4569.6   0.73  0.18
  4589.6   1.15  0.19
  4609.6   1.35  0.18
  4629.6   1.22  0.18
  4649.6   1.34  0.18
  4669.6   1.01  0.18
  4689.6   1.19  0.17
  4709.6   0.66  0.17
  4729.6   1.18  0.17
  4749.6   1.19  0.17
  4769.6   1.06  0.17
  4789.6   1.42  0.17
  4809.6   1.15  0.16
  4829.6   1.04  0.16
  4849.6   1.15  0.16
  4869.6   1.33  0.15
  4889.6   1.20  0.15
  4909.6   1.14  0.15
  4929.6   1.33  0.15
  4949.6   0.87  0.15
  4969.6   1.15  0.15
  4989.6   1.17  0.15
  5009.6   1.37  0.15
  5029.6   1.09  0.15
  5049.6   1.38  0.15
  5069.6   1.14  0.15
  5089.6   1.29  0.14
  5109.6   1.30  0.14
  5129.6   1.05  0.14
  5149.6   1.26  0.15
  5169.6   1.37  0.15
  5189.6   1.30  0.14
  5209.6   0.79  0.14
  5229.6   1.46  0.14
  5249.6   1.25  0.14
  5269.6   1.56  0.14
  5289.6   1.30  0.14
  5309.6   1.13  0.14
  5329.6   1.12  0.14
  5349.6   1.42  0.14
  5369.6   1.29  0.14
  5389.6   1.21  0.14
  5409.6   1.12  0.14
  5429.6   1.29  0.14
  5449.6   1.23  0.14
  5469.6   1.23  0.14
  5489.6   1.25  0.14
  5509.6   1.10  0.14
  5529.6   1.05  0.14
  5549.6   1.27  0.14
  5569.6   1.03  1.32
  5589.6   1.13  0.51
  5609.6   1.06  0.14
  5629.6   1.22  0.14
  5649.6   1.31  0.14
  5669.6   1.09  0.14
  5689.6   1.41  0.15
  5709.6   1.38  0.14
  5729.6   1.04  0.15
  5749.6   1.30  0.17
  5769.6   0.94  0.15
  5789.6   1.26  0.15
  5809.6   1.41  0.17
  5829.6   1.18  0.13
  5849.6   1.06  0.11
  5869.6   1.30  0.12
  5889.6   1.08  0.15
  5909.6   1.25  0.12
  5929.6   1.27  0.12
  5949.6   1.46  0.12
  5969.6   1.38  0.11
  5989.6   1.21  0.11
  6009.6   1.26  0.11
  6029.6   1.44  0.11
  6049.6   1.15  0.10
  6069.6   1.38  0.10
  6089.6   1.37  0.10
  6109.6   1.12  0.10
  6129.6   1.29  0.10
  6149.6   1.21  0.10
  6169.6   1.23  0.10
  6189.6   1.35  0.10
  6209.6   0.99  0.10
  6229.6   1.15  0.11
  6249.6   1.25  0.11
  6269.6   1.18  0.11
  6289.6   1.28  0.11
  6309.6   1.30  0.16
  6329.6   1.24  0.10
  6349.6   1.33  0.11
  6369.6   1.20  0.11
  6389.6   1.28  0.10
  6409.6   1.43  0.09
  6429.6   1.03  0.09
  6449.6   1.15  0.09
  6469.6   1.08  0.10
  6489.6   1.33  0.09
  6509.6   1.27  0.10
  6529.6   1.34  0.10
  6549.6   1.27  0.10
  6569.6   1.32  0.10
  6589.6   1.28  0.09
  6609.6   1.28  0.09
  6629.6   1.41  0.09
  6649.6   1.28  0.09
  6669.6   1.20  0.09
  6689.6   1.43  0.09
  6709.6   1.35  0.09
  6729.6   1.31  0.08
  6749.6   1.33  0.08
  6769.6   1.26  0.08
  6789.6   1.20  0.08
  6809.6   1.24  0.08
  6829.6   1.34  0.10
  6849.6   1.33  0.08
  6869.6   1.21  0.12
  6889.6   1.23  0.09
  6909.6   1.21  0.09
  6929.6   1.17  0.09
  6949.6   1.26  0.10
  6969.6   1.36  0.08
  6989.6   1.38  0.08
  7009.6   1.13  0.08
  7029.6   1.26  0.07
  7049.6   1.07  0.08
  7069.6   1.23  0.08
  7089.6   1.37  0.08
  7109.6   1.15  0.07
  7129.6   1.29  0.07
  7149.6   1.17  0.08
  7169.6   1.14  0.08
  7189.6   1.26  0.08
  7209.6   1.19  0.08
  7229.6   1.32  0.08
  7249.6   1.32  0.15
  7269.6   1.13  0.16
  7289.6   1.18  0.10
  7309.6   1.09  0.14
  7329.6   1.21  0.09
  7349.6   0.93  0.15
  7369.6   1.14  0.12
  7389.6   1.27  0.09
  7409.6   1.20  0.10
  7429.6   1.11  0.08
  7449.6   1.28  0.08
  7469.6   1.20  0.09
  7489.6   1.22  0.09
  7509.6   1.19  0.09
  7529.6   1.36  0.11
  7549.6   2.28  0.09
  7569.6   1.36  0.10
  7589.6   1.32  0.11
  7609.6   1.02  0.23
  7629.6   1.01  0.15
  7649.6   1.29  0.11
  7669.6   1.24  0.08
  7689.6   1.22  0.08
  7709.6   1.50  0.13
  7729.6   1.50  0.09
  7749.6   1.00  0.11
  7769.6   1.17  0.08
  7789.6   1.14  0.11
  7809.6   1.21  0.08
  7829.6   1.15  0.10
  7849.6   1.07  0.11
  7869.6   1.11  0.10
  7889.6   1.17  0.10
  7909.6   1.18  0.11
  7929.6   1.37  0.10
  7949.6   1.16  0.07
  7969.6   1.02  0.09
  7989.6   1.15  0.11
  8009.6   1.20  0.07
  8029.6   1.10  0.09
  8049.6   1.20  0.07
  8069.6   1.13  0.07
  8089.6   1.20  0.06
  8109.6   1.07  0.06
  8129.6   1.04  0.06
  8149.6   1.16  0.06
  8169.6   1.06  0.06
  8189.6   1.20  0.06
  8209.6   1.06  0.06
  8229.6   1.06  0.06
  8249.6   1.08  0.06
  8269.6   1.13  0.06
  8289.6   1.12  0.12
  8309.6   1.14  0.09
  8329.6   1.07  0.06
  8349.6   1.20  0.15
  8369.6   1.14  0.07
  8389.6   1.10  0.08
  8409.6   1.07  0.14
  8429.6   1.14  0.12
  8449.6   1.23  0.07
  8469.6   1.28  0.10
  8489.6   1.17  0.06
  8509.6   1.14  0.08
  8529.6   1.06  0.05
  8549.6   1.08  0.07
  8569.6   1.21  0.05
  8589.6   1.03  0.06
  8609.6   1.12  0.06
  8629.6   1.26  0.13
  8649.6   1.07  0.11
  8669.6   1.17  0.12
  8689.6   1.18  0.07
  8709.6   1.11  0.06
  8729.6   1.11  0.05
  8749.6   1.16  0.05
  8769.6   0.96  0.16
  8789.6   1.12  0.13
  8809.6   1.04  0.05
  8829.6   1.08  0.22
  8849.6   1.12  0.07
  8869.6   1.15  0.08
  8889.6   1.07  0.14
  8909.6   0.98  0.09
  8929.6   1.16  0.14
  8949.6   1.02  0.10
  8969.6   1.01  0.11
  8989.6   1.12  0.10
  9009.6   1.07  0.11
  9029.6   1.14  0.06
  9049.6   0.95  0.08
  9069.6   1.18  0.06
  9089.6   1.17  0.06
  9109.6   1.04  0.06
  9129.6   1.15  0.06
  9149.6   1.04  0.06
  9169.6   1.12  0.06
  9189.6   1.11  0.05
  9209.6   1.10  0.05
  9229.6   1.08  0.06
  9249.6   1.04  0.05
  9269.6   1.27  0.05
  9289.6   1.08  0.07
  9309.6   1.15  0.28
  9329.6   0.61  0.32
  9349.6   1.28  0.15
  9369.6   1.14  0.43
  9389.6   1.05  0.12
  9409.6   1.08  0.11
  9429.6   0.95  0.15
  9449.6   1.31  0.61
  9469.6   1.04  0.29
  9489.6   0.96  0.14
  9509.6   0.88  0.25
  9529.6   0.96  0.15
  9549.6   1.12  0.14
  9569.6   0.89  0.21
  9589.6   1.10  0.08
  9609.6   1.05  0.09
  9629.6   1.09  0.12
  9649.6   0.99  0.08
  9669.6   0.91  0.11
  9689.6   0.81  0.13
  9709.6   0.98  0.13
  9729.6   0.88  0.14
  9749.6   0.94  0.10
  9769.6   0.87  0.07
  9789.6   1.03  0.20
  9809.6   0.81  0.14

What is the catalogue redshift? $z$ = 0.15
